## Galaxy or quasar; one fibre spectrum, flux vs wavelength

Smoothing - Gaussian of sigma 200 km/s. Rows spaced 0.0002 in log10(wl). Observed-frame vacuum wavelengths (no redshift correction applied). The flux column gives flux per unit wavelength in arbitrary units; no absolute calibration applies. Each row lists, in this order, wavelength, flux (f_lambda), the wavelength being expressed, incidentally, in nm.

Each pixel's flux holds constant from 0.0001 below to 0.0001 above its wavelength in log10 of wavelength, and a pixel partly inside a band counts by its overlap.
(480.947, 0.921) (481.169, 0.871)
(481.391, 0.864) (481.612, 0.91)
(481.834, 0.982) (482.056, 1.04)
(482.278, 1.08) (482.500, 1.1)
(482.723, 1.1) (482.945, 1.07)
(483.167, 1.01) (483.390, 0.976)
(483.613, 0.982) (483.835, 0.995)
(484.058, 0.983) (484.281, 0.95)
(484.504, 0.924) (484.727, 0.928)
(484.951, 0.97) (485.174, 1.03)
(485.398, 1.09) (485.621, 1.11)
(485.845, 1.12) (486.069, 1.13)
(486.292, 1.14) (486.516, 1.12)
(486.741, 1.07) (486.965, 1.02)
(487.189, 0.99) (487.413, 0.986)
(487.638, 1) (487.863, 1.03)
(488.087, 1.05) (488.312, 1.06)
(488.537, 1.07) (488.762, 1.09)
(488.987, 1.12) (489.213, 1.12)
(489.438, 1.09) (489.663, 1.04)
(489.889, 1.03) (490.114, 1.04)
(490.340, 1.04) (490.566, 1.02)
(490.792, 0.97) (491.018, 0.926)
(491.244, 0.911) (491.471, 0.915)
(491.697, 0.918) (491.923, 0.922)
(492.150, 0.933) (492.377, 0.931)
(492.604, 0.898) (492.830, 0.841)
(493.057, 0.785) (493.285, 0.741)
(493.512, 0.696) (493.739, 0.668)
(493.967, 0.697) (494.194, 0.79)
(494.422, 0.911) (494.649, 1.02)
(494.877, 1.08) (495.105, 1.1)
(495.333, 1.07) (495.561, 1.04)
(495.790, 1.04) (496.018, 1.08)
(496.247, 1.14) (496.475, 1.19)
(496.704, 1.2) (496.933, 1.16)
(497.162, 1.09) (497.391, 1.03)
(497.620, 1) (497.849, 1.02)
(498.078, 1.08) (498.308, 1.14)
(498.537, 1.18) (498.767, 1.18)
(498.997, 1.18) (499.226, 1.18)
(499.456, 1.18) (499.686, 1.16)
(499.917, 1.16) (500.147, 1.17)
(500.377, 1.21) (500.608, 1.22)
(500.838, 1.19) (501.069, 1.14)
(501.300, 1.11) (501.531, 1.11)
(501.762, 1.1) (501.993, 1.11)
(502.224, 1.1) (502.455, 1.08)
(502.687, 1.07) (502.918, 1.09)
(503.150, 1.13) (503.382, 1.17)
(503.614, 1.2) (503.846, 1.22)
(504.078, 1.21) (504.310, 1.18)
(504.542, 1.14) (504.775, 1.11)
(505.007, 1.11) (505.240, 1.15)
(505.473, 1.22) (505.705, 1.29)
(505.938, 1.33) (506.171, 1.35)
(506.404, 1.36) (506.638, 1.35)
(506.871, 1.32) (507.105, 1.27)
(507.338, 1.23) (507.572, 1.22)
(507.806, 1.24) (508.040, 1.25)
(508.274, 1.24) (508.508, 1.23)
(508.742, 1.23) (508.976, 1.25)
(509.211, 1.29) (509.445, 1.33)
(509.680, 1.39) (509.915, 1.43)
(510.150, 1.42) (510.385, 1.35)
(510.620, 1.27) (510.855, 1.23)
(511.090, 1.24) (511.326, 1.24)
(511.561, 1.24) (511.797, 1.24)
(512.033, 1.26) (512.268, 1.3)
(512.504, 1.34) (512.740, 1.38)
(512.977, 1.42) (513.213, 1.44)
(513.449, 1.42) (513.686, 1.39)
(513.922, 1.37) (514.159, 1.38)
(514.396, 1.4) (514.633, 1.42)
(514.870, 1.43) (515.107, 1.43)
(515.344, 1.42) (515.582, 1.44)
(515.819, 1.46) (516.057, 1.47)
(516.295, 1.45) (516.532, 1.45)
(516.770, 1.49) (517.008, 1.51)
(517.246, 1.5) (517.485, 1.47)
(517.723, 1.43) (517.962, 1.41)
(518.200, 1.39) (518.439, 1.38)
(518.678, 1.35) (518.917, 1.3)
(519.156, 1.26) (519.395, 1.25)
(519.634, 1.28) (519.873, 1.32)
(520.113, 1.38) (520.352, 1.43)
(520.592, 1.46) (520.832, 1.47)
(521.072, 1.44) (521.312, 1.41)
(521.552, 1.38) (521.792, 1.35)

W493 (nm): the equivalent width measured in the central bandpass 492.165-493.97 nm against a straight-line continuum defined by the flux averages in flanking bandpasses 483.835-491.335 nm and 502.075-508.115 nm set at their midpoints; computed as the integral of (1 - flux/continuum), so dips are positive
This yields 0.49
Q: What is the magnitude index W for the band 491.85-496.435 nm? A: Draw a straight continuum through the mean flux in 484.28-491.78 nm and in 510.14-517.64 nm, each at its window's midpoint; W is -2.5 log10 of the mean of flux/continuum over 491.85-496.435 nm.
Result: 0.21 mag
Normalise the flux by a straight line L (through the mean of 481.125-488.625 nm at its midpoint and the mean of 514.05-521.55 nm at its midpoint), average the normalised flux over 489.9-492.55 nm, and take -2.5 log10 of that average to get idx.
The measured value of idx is 0.15 mag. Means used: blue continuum 1.02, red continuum 1.41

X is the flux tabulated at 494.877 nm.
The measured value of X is 1.08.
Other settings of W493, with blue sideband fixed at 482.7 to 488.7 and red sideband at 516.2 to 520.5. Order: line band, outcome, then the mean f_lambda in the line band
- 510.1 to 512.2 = 0.06 nm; 1.27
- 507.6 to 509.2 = 0.05 nm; 1.24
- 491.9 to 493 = 0.21 nm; 0.897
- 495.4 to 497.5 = 0.08 nm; 1.11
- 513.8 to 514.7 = -0.03 nm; 1.39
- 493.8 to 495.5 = 0.28 nm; 0.947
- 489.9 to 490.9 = 0.06 nm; 1.02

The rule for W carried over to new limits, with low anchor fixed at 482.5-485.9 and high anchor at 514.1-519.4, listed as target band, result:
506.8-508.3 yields 0.044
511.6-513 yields 0.041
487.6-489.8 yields 0.003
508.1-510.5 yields 0.009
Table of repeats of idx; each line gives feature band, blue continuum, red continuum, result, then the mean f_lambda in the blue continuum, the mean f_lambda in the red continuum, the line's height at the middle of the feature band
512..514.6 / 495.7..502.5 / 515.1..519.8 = -0.03 mag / 1.13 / 1.41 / 1.34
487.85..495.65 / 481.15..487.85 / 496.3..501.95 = 0.13 mag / 1.02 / 1.14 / 1.08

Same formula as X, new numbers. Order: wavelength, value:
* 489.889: 1.03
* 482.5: 1.1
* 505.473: 1.22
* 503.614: 1.2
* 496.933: 1.16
